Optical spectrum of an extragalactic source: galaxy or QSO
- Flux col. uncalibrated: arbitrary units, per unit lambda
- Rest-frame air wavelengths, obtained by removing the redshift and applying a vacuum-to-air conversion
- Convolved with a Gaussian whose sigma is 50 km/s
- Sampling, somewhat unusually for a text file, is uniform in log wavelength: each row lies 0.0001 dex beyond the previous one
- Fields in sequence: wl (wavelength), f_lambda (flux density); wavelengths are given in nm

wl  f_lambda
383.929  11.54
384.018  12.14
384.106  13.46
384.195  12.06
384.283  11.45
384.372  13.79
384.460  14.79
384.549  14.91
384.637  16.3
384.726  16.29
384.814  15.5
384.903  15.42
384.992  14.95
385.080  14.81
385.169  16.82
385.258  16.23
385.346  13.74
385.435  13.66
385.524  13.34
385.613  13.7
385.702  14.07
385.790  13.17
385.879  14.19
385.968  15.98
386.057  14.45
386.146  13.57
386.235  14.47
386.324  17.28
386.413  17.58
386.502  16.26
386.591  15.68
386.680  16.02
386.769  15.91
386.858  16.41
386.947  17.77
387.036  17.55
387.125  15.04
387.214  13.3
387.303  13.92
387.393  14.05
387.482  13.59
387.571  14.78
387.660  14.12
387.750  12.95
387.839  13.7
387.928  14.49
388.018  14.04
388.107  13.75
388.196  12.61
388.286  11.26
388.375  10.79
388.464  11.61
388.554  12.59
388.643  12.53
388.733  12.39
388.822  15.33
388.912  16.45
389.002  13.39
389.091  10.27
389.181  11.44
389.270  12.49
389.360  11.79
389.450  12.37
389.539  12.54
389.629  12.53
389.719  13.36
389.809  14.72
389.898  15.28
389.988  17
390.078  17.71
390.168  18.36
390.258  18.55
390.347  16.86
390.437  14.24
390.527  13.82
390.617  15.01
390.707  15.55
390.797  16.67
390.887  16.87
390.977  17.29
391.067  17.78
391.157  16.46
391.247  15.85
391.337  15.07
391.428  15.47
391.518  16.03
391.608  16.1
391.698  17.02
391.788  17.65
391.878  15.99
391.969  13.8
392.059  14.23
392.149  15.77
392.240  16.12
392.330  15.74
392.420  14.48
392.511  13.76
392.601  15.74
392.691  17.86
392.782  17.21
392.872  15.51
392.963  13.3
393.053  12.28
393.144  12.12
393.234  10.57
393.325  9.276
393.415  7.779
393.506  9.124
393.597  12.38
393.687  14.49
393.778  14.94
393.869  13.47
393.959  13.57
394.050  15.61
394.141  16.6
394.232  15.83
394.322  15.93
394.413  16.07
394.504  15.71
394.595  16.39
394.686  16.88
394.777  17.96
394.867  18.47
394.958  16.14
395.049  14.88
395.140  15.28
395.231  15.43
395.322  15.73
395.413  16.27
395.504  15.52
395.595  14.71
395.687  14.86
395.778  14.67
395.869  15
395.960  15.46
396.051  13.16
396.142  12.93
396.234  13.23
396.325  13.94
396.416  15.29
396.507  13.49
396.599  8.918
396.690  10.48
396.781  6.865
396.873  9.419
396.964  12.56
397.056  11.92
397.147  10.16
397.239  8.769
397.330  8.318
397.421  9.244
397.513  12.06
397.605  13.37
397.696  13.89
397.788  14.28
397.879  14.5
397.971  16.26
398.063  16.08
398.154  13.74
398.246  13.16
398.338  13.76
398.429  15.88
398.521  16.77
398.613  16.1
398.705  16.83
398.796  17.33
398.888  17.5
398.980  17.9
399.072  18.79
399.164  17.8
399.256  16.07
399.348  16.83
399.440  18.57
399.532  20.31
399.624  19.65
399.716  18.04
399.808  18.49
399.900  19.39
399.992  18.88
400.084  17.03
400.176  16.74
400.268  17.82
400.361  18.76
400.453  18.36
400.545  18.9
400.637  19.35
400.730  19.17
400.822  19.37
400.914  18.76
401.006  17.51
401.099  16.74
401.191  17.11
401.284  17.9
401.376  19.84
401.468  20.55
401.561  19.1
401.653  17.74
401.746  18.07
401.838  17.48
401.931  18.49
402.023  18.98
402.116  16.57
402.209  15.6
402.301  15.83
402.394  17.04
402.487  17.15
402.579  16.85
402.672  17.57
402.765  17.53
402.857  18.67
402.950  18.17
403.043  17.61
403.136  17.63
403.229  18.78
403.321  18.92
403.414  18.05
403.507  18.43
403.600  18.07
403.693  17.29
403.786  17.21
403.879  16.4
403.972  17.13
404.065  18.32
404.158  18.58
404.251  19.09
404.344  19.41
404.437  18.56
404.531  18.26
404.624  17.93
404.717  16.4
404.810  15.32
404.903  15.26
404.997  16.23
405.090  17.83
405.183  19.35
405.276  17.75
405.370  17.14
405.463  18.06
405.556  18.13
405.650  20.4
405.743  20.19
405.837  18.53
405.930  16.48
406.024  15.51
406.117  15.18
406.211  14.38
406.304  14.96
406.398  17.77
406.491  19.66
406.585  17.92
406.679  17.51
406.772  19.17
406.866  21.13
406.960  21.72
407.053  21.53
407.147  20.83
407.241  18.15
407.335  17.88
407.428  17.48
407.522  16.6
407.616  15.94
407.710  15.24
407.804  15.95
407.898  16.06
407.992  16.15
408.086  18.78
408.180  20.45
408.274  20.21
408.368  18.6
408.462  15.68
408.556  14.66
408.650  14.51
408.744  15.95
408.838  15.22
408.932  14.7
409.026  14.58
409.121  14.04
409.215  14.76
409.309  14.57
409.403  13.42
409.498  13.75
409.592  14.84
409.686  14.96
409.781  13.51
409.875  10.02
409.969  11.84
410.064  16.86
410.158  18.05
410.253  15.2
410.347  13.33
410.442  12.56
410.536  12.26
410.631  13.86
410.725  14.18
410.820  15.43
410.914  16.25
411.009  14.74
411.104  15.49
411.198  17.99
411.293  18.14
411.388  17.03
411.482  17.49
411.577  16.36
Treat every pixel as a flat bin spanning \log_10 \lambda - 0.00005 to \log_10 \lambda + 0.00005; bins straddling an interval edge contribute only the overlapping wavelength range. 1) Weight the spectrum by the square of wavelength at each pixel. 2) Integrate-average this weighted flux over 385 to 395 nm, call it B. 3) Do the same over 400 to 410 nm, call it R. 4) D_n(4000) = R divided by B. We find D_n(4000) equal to 1.3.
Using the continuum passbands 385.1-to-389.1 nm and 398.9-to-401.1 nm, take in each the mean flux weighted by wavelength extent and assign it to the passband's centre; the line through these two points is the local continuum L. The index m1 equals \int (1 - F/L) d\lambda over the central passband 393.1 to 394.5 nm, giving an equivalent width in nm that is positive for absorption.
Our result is 0.27 nm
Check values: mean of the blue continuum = 14.4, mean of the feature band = 13.3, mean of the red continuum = 18.3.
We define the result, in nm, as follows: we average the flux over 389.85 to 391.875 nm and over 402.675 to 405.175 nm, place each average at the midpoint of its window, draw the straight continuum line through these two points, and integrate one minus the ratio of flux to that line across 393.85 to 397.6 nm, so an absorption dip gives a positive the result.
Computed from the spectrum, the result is 0.68 nm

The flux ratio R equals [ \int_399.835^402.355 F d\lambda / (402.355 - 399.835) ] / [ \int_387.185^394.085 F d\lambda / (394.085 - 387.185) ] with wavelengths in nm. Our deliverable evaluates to 1.27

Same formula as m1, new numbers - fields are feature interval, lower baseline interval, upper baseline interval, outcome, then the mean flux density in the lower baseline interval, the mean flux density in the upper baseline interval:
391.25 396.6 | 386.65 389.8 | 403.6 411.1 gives -0.09 nm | 13.6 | 16.6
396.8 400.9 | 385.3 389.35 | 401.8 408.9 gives 0.14 nm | 14.1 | 17.6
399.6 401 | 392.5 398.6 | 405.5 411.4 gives -0.36 nm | 13.8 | 16.4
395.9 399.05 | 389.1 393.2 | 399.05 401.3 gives 0.72 nm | 15.2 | 18.2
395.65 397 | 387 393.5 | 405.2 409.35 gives 0.24 nm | 14.4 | 17.3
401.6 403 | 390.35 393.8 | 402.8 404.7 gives 0.02 nm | 14.7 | 18.1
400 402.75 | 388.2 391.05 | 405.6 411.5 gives -0.43 nm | 14.2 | 16.3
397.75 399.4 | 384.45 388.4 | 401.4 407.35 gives 0.08 nm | 14.8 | 17.9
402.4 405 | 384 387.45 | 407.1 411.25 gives -0.38 nm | 14.9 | 15.6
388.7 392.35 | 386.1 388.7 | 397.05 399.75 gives -0.14 nm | 14.4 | 15.2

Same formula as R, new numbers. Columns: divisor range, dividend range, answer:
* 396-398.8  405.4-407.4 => 1.42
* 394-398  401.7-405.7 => 1.27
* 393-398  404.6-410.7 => 1.22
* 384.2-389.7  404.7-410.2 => 1.18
